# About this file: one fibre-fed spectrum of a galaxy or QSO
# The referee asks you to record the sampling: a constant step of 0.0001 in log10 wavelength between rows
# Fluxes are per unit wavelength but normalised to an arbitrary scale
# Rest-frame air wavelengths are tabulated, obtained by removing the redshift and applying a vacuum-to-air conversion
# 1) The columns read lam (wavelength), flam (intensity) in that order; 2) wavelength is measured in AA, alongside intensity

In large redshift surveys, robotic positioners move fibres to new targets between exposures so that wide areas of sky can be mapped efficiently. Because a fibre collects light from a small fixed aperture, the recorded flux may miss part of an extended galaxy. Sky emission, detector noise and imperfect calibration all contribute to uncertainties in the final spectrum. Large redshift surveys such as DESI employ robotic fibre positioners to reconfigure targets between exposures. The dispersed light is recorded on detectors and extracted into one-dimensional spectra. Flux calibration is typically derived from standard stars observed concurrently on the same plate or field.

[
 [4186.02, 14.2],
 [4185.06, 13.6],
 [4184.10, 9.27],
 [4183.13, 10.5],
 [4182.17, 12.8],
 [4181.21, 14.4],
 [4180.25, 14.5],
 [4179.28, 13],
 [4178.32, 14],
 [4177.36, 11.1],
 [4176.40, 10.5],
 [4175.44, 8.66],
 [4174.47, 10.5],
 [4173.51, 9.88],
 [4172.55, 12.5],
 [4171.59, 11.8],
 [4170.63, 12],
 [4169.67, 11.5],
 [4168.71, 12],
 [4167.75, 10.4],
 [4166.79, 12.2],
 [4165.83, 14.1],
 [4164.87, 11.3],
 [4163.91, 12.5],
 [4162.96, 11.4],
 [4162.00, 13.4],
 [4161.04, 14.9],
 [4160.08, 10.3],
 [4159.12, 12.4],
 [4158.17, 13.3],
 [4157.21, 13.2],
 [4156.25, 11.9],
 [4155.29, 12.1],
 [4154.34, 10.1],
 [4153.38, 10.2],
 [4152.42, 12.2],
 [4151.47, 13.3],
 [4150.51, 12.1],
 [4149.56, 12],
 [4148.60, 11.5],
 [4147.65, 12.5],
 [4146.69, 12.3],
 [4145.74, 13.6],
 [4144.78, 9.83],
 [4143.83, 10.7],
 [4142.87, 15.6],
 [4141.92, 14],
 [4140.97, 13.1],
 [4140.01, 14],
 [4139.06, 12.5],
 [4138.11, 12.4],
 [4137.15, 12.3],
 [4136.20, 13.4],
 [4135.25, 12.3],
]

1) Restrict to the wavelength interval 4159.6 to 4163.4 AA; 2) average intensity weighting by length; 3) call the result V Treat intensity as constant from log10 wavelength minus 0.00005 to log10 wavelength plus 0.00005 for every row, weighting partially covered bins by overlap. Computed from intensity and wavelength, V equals 12.5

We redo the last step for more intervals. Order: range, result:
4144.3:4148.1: 12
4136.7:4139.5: 12.4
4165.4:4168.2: 12.2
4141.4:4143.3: 14.8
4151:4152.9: 12.8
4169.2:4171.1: 11.8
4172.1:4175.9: 10.4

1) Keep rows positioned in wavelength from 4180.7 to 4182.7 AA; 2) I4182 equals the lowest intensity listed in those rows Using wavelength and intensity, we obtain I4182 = 12.8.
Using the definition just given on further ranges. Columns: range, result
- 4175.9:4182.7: 10.5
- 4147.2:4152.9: 11.5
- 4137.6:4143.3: 12.4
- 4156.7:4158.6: 13.2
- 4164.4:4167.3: 11.3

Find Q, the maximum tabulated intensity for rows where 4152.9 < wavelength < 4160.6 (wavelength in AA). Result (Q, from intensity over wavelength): 13.3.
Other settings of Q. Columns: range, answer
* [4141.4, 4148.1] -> 15.6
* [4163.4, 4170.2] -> 14.1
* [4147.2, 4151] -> 12.5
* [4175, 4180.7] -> 14.5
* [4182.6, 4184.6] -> 10.5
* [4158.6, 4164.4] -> 14.9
